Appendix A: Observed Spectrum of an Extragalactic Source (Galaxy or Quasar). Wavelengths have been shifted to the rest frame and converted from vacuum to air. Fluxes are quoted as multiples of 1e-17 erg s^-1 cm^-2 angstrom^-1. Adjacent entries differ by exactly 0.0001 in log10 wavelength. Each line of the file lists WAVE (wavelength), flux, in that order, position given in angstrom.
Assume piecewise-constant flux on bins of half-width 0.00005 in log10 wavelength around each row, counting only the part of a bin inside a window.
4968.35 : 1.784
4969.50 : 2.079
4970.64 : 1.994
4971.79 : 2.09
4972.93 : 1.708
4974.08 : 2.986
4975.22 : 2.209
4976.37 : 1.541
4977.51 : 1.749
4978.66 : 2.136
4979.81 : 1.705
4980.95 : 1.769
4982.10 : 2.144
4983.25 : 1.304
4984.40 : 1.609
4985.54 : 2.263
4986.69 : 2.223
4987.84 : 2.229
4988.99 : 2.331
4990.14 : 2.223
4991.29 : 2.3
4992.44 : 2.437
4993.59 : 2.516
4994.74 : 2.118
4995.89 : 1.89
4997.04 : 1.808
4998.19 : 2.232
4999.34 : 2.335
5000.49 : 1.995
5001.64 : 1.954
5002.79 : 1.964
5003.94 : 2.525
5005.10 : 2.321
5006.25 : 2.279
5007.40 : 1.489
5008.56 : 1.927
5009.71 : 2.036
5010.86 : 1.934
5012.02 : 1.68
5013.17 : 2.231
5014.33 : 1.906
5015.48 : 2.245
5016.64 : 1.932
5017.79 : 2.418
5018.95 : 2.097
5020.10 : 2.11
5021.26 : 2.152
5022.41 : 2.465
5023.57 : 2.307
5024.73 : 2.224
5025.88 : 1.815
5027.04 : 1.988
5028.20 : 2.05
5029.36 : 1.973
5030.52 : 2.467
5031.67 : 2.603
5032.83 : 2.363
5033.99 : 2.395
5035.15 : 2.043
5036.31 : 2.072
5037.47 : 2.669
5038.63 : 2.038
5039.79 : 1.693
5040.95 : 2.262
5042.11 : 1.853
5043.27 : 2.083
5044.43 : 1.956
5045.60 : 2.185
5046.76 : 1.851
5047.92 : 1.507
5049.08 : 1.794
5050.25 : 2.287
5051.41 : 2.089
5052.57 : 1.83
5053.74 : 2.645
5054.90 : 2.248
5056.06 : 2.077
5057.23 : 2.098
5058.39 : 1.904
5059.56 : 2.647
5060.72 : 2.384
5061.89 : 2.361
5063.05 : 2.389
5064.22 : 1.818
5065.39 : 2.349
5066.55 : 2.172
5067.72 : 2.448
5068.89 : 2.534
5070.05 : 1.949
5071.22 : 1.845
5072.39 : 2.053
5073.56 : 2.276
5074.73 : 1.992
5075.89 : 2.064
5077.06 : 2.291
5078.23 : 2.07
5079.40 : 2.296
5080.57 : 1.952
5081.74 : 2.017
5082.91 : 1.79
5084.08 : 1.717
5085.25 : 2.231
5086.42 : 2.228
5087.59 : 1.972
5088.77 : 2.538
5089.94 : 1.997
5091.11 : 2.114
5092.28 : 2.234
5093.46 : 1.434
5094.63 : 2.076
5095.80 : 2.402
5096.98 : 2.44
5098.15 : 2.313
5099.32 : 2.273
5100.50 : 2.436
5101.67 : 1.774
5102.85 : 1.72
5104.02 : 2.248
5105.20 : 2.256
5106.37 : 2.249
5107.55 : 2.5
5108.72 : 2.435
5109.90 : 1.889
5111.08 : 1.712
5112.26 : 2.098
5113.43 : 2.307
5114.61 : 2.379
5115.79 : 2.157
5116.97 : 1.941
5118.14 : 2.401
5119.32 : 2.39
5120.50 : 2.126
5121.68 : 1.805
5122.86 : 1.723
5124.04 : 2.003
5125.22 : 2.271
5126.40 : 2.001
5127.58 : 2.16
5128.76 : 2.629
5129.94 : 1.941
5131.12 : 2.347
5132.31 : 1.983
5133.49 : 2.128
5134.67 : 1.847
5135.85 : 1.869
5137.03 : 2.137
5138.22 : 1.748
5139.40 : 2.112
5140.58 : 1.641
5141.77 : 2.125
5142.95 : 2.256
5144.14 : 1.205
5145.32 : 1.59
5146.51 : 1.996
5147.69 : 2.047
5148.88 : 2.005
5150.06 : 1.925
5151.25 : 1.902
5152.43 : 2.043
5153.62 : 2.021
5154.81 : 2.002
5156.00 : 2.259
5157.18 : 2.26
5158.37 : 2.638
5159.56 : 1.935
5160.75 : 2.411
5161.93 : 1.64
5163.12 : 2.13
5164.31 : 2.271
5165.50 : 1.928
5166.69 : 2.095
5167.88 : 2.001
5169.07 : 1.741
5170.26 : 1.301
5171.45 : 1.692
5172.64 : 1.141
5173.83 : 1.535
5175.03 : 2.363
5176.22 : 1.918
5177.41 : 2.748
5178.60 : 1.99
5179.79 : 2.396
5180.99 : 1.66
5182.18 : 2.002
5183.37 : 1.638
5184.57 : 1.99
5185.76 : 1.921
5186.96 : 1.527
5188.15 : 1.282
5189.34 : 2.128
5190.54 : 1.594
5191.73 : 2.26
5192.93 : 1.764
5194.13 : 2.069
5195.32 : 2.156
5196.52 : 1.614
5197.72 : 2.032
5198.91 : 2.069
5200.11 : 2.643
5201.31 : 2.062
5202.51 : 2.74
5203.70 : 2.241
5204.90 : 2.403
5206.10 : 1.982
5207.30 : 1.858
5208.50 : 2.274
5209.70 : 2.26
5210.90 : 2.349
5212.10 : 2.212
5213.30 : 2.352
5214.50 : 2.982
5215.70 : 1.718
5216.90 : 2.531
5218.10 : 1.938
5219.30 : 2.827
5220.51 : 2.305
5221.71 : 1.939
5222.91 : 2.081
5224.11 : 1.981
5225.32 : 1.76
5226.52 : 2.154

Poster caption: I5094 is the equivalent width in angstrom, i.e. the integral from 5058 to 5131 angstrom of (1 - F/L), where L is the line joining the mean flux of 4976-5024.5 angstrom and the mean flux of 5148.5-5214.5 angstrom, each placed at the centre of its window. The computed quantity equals -3.5 angstrom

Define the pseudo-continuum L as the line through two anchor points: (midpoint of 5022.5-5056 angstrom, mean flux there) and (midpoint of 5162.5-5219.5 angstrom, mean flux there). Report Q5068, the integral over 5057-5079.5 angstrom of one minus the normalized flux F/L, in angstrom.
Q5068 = -1.0 angstrom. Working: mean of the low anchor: 2.12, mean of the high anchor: 2.04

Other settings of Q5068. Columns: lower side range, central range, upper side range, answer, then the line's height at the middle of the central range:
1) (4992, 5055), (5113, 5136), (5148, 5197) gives -1.4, 2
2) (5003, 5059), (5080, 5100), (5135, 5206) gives -0.5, 2.05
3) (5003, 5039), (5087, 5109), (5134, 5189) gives -1.6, 2.03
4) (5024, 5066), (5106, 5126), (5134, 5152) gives -1.8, 1.96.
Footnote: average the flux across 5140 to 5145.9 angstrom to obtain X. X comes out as 1.76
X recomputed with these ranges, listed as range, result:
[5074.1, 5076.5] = 2.04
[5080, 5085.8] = 1.94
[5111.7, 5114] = 2.21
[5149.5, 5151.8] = 1.91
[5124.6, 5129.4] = 2.26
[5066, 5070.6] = 2.28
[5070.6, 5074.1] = 2.05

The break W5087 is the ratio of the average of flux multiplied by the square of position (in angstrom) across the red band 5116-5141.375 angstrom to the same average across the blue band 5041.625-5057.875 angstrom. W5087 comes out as 1.04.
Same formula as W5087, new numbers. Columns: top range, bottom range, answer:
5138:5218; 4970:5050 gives 1.04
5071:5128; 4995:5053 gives 1.04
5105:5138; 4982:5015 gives 1.08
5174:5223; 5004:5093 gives 1.06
